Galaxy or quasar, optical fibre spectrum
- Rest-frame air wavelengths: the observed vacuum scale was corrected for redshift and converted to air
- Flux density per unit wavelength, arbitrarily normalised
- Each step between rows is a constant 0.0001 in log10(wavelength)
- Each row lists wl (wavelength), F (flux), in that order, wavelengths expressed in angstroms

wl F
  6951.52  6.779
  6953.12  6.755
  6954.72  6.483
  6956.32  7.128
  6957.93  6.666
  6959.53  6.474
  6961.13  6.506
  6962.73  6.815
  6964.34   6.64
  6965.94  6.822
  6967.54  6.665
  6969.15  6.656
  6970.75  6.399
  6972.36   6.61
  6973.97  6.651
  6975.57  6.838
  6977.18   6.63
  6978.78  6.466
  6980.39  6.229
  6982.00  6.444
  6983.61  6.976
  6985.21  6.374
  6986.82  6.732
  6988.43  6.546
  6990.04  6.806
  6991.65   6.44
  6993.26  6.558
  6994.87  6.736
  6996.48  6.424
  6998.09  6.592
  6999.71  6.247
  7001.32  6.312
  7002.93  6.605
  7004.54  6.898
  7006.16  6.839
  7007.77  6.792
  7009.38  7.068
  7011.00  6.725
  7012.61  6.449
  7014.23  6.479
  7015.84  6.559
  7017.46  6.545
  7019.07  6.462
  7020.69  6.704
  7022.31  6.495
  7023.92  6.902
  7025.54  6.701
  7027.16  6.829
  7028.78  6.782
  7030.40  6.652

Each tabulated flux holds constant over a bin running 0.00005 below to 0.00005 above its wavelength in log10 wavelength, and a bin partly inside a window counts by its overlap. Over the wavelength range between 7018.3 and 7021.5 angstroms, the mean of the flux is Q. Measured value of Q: 6.57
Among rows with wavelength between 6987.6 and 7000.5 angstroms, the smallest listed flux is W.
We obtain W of 6.247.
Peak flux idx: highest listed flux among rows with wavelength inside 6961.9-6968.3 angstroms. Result 6.822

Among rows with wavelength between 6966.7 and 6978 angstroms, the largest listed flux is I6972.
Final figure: 6.838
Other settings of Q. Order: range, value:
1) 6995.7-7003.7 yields 6.43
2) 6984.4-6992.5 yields 6.58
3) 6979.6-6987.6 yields 6.55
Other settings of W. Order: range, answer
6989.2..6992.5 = 6.44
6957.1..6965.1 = 6.474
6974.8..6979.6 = 6.466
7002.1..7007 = 6.605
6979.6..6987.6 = 6.229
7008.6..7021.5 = 6.449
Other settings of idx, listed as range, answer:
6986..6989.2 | 6.732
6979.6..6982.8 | 6.444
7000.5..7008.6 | 6.898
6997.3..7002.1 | 6.592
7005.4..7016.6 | 7.068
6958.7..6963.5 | 6.815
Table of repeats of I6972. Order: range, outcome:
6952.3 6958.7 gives 7.128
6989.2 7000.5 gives 6.806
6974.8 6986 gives 6.976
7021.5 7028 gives 6.902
